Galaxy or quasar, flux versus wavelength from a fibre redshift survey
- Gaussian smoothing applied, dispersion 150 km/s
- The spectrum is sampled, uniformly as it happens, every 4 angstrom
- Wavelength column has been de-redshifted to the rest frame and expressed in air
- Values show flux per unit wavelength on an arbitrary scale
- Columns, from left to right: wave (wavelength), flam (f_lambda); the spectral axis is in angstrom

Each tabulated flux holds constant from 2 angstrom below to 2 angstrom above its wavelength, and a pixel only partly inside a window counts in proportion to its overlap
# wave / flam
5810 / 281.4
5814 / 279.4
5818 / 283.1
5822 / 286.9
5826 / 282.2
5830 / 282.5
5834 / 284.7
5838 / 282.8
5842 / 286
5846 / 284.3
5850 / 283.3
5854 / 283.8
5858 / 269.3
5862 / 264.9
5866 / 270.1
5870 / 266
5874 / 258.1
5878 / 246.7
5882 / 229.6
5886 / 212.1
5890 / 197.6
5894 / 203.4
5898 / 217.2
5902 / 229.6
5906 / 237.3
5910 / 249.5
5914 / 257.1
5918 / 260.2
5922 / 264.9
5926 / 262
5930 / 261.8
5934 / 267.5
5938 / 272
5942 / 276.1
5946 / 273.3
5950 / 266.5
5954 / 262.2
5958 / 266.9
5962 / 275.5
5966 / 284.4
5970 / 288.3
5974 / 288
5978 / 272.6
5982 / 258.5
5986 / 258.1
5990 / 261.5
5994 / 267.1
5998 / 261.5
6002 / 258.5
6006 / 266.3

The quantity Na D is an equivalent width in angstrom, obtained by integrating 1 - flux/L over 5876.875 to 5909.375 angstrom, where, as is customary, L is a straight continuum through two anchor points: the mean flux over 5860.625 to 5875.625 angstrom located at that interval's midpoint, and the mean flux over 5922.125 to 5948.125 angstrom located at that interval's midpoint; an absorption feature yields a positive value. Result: 5.38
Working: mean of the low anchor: 265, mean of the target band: 222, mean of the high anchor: 268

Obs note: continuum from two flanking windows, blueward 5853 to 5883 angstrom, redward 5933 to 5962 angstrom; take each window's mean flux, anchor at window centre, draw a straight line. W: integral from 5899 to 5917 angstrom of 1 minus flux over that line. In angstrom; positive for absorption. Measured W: 1.54 angstrom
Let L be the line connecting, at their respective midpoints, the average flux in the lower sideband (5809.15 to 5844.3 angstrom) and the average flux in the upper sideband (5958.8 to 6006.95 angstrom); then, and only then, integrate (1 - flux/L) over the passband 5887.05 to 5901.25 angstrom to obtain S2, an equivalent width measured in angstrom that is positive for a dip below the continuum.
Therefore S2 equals 3.5 angstrom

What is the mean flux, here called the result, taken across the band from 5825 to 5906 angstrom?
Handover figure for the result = 256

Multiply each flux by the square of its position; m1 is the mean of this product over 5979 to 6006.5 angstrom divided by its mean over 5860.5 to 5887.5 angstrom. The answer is 1.09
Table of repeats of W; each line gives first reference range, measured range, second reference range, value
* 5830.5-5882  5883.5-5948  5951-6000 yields 5.9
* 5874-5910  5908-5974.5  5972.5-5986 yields -4.8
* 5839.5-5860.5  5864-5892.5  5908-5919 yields 3.2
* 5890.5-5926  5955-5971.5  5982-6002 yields -1.5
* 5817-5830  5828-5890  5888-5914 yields -1.8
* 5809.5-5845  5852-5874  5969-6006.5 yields 0.8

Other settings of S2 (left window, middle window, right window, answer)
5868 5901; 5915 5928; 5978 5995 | -1.1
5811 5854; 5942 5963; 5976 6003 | -0.1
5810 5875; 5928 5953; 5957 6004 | 0.3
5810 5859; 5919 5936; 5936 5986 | 0.7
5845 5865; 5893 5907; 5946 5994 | 2.7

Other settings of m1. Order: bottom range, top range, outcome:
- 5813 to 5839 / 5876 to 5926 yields 0.85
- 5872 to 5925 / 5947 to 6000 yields 1.17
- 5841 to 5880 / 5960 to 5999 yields 1.04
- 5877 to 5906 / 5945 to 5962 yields 1.24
